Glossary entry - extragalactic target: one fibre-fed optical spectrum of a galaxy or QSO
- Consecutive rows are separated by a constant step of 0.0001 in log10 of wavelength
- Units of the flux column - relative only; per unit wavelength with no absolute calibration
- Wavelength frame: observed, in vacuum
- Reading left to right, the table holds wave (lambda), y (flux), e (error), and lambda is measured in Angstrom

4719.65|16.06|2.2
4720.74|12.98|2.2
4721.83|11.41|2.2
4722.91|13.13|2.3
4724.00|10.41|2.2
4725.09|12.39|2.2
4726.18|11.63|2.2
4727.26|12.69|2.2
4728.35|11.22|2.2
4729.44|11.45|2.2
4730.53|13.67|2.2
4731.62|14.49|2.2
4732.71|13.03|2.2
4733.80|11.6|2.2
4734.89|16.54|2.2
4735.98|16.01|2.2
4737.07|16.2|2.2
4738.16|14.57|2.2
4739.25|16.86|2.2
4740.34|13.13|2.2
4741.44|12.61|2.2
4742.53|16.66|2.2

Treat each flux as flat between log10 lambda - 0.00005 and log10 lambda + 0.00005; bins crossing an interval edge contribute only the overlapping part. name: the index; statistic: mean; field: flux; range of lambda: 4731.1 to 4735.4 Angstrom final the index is 13.9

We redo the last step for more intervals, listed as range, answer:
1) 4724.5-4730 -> 11.9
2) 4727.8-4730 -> 11.3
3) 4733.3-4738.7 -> 15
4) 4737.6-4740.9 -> 14.8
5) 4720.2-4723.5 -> 12.5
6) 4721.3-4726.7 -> 11.8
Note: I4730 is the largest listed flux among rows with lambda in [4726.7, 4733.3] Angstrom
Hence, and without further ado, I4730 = 14.49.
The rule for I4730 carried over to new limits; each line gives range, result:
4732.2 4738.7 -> 16.54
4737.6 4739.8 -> 16.86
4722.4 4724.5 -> 13.13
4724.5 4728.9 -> 12.69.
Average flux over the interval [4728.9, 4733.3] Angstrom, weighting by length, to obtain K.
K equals 13.1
